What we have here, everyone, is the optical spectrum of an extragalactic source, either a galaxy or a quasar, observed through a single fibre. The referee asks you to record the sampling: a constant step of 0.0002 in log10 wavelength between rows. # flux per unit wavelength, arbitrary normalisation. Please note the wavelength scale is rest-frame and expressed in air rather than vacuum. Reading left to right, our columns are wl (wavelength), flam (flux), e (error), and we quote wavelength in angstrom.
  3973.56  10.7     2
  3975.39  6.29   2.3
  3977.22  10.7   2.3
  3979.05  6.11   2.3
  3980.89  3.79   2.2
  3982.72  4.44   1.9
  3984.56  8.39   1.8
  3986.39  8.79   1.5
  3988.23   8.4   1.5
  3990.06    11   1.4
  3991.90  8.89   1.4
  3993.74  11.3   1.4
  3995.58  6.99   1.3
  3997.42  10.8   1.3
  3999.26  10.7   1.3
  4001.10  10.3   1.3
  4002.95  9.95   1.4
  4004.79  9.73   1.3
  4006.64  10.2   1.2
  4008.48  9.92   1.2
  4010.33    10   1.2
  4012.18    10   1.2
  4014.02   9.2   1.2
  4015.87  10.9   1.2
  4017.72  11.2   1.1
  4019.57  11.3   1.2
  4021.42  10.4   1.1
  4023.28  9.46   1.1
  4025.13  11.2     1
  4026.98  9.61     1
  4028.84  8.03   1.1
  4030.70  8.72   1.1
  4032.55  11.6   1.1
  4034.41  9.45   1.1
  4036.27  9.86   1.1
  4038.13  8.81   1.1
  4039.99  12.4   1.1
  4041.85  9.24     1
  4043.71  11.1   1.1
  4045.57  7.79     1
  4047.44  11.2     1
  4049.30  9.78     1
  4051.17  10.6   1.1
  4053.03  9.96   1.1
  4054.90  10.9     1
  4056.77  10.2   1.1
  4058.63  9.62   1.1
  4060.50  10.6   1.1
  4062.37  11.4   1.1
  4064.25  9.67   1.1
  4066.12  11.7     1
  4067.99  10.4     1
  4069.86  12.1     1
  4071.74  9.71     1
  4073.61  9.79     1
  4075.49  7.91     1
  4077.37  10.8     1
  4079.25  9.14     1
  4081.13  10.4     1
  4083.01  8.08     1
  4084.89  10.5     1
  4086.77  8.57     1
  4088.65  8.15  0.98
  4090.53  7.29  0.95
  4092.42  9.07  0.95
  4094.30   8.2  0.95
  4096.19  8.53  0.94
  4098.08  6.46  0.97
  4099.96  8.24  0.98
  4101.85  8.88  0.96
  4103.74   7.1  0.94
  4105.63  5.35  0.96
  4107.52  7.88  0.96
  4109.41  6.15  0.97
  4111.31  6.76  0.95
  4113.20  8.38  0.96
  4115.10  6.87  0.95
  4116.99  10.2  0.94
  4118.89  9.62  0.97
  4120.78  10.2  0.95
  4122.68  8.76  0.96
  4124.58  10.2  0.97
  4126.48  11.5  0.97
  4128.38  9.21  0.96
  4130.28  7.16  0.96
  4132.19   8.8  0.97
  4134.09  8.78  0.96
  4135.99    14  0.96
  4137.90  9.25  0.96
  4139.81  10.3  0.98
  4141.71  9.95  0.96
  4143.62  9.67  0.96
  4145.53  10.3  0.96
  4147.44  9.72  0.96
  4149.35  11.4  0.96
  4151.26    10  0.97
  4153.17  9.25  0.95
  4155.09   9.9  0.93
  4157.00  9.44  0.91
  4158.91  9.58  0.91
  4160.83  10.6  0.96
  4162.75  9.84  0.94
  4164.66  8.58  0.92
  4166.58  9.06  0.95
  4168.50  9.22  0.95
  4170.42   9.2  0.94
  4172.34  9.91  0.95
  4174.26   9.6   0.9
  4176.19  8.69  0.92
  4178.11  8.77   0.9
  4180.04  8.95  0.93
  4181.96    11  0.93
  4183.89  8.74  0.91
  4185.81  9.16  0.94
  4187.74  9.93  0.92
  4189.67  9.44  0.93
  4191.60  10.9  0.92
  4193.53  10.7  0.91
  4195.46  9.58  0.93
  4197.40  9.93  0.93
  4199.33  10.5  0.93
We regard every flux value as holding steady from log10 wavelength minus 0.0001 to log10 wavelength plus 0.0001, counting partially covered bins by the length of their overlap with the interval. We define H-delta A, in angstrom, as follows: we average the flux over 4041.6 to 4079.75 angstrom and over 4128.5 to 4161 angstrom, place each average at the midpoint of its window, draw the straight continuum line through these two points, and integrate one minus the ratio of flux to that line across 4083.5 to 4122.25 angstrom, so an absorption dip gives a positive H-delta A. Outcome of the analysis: 7.3 angstrom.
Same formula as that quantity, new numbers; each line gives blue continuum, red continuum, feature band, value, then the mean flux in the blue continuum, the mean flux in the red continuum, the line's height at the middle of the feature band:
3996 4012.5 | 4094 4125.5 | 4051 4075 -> -4.0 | 10.1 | 8.1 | 8.98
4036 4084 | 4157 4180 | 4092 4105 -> 2.5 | 10.1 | 9.35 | 9.85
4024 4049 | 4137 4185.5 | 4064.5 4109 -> 4.3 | 9.92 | 9.63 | 9.8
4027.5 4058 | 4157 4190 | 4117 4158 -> -1.3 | 9.97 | 9.43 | 9.58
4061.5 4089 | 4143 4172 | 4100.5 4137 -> 4.0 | 9.92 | 9.72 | 9.81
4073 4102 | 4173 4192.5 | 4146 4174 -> -1.1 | 8.73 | 9.52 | 9.33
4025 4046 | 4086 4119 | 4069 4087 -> -2.5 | 9.81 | 7.82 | 8.55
